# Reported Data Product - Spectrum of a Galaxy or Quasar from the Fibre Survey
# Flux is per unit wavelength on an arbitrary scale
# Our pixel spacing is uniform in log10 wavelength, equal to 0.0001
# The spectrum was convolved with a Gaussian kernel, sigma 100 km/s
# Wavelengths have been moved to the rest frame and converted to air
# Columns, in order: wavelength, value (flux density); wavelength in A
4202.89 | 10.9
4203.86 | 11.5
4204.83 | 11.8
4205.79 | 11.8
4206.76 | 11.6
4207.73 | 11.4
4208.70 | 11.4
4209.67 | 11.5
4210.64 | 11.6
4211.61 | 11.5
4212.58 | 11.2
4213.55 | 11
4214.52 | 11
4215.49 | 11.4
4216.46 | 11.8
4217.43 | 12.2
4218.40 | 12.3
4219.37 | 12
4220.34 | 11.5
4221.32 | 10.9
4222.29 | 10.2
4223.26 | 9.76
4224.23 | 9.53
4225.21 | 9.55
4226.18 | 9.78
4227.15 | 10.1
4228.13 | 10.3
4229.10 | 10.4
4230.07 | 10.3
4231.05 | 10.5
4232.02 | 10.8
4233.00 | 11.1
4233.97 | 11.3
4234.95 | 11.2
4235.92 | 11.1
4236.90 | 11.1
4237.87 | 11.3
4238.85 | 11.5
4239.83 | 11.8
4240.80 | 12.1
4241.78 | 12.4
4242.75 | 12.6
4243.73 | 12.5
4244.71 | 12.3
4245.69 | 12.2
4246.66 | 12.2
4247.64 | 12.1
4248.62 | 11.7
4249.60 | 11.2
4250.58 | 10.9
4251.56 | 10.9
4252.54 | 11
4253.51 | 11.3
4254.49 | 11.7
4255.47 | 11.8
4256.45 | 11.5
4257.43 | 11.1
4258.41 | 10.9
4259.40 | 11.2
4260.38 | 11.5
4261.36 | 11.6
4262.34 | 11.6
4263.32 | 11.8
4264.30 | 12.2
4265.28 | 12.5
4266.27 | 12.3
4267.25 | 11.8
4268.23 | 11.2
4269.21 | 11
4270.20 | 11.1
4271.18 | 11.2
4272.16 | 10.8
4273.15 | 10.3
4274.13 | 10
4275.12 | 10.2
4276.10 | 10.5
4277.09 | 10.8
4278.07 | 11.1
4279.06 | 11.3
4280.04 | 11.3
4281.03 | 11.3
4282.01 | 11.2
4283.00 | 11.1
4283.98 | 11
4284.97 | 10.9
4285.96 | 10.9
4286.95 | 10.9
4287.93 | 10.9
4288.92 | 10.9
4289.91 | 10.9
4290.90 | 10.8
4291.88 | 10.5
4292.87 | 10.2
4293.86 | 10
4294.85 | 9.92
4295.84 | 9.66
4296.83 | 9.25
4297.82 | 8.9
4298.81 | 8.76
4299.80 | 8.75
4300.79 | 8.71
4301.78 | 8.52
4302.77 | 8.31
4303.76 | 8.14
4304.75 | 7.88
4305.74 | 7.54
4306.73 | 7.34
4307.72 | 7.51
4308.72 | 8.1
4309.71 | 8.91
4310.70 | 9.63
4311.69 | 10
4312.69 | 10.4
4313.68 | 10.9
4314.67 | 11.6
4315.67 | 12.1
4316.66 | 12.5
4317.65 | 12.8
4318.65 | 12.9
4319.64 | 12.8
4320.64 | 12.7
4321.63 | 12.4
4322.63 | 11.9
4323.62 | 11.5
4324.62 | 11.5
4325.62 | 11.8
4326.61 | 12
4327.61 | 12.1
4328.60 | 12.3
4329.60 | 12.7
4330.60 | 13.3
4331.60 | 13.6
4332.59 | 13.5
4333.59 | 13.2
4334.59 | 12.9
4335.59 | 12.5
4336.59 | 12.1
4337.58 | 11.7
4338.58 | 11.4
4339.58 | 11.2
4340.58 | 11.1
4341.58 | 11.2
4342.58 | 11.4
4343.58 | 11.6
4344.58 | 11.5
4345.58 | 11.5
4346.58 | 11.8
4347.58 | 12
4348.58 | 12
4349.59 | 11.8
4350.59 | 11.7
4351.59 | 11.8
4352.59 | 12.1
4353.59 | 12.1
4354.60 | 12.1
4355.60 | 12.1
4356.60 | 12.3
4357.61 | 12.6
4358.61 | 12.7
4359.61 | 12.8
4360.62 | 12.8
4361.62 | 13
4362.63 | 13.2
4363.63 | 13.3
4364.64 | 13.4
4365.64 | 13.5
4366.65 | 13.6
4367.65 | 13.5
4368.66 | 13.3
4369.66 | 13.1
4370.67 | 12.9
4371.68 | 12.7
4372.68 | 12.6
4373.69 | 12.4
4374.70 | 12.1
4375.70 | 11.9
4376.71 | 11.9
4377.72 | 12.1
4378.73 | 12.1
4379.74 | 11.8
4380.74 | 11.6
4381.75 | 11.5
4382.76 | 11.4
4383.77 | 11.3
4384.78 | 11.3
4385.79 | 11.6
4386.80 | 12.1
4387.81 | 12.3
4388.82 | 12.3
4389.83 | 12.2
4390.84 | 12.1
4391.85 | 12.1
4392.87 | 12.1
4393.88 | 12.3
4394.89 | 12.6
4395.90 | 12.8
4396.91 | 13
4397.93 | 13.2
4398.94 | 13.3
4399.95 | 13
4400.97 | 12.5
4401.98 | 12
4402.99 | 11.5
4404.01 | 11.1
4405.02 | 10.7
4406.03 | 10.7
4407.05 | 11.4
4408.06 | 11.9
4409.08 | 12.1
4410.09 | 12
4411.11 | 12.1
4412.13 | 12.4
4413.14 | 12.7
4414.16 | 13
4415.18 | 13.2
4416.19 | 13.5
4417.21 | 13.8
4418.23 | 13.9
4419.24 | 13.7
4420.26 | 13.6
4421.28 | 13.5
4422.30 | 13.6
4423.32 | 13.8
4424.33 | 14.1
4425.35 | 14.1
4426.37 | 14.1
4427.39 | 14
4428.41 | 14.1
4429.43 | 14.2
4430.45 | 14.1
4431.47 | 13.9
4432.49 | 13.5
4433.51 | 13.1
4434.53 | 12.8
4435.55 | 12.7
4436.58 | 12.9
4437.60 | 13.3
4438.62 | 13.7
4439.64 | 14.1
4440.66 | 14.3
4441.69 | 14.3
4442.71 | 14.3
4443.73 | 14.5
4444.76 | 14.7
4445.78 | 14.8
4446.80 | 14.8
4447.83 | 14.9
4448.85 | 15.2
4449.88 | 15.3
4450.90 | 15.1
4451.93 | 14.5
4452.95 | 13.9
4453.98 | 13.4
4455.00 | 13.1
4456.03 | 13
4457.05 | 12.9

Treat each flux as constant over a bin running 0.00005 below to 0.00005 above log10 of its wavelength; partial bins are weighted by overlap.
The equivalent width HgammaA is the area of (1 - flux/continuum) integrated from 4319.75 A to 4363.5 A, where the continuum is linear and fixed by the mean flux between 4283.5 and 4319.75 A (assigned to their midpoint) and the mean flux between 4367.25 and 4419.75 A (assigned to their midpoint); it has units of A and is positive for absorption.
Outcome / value -4.8 A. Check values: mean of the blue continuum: 9.96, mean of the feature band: 12.2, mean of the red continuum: 12.3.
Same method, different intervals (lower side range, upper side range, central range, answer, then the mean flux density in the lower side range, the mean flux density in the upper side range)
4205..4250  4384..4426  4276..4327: 6.0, 11.3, 12.6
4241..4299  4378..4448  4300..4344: 2.7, 11.1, 12.9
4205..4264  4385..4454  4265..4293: 1.8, 11.3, 13.2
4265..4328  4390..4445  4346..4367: -1.2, 10.6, 13.1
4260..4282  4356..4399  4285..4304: 2.9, 11.2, 12.5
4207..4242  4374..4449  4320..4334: -0.5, 11.1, 12.9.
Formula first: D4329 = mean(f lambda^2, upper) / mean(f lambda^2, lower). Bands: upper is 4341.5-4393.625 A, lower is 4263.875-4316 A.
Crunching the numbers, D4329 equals 1.24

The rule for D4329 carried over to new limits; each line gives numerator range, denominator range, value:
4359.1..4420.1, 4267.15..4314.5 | 1.30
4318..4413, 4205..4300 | 1.16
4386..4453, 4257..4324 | 1.32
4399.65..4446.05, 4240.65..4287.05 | 1.25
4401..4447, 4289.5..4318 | 1.46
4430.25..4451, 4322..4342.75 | 1.22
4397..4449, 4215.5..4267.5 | 1.27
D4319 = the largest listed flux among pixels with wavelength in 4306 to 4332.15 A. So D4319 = 13.6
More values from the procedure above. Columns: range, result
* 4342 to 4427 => 14.1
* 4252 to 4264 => 11.8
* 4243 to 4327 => 12.9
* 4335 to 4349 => 12.5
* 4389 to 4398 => 13.2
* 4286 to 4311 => 10.9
